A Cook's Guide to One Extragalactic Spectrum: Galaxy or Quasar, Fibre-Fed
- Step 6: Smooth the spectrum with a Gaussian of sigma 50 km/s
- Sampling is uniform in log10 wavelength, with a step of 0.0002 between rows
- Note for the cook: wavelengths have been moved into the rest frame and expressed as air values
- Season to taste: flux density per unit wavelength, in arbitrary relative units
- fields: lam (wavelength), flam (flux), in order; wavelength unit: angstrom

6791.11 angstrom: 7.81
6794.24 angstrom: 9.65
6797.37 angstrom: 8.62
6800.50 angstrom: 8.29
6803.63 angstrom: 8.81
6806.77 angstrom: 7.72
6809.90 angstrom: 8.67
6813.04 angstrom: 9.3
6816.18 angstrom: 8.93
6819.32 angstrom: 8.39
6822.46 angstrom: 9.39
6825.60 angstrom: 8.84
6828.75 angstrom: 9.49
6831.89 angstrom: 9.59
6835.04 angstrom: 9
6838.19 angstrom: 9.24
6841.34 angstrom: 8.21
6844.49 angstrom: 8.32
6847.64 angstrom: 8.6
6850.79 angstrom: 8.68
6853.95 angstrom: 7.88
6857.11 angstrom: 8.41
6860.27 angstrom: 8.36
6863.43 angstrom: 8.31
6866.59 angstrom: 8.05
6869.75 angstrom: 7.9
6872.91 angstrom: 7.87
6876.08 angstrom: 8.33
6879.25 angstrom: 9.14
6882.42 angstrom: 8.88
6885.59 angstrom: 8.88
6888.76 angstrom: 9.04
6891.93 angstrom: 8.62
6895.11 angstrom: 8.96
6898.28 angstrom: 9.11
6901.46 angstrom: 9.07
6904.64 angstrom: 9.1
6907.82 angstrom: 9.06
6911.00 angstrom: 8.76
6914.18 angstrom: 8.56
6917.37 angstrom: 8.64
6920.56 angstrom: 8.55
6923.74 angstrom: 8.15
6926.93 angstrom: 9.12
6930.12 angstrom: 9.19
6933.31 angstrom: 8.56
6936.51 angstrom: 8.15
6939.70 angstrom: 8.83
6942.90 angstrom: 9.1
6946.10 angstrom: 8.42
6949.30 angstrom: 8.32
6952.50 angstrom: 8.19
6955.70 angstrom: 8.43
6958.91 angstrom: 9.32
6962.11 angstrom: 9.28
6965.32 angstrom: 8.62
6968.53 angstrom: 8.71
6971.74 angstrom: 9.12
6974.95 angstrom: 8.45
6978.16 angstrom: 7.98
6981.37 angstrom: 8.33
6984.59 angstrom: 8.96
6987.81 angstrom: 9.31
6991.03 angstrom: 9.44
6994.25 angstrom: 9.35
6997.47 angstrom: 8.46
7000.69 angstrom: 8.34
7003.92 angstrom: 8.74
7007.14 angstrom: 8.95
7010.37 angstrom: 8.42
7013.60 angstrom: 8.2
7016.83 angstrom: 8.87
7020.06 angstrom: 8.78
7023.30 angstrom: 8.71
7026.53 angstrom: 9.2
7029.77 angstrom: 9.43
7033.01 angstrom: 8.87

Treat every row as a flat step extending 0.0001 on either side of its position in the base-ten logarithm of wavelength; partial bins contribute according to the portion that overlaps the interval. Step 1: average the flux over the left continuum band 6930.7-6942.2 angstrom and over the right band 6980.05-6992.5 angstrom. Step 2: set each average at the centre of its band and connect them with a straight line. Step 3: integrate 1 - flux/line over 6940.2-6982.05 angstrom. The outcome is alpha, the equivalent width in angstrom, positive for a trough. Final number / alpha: 0.78 angstrom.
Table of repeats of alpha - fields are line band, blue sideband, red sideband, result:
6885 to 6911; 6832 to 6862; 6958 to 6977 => -0.80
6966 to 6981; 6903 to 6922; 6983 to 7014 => 0.47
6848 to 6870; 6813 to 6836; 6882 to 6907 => 1.87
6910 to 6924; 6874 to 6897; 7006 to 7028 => 0.38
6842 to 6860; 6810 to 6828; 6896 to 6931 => 1.12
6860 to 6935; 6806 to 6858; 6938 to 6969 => 0.51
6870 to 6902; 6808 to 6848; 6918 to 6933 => 0.23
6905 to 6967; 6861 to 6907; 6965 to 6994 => 0.24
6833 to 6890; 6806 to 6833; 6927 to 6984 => 2.26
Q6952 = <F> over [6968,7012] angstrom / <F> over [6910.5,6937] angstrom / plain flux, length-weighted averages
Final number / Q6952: 1.01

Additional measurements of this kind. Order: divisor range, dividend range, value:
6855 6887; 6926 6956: 1.03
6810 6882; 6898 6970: 1.01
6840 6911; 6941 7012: 1.02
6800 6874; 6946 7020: 1.01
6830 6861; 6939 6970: 1.01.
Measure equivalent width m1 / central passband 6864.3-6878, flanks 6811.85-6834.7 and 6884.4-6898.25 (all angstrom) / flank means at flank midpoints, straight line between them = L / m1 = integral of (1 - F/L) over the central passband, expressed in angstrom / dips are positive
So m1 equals 1.4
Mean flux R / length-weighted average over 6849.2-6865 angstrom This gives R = 8.33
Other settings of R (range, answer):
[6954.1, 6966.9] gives 8.91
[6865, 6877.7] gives 8.04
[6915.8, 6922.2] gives 8.6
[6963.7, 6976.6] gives 8.72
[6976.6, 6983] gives 8.16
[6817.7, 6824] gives 8.89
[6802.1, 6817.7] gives 8.68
